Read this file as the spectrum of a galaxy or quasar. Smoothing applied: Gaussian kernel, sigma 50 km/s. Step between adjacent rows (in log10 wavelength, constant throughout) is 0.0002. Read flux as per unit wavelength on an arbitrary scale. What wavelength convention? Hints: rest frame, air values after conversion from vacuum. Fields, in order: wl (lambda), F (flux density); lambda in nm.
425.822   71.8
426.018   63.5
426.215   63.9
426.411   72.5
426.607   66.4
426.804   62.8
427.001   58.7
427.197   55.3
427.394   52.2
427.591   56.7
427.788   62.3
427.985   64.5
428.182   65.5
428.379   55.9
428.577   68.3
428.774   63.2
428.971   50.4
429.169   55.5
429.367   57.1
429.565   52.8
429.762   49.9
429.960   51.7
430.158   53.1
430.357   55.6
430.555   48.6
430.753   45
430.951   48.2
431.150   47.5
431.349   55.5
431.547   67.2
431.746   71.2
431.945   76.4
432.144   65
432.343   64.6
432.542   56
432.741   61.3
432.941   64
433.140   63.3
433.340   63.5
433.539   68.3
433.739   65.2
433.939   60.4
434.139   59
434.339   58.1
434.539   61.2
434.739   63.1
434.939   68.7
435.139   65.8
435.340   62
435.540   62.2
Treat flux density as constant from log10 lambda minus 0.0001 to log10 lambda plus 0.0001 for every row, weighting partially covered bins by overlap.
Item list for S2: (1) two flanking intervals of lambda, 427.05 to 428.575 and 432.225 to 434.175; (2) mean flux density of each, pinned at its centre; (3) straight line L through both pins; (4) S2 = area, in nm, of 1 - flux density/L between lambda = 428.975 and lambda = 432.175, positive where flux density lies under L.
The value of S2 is 0.28 nm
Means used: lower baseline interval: 59.5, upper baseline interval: 62.7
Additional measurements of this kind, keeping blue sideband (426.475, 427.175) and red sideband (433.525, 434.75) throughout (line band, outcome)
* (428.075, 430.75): 0.28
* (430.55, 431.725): 0.16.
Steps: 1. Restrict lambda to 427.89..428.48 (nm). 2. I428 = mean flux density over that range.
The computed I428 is 61.9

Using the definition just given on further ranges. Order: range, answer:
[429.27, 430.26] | 52.9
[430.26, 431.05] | 49.4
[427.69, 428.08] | 63.4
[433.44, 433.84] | 66.6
